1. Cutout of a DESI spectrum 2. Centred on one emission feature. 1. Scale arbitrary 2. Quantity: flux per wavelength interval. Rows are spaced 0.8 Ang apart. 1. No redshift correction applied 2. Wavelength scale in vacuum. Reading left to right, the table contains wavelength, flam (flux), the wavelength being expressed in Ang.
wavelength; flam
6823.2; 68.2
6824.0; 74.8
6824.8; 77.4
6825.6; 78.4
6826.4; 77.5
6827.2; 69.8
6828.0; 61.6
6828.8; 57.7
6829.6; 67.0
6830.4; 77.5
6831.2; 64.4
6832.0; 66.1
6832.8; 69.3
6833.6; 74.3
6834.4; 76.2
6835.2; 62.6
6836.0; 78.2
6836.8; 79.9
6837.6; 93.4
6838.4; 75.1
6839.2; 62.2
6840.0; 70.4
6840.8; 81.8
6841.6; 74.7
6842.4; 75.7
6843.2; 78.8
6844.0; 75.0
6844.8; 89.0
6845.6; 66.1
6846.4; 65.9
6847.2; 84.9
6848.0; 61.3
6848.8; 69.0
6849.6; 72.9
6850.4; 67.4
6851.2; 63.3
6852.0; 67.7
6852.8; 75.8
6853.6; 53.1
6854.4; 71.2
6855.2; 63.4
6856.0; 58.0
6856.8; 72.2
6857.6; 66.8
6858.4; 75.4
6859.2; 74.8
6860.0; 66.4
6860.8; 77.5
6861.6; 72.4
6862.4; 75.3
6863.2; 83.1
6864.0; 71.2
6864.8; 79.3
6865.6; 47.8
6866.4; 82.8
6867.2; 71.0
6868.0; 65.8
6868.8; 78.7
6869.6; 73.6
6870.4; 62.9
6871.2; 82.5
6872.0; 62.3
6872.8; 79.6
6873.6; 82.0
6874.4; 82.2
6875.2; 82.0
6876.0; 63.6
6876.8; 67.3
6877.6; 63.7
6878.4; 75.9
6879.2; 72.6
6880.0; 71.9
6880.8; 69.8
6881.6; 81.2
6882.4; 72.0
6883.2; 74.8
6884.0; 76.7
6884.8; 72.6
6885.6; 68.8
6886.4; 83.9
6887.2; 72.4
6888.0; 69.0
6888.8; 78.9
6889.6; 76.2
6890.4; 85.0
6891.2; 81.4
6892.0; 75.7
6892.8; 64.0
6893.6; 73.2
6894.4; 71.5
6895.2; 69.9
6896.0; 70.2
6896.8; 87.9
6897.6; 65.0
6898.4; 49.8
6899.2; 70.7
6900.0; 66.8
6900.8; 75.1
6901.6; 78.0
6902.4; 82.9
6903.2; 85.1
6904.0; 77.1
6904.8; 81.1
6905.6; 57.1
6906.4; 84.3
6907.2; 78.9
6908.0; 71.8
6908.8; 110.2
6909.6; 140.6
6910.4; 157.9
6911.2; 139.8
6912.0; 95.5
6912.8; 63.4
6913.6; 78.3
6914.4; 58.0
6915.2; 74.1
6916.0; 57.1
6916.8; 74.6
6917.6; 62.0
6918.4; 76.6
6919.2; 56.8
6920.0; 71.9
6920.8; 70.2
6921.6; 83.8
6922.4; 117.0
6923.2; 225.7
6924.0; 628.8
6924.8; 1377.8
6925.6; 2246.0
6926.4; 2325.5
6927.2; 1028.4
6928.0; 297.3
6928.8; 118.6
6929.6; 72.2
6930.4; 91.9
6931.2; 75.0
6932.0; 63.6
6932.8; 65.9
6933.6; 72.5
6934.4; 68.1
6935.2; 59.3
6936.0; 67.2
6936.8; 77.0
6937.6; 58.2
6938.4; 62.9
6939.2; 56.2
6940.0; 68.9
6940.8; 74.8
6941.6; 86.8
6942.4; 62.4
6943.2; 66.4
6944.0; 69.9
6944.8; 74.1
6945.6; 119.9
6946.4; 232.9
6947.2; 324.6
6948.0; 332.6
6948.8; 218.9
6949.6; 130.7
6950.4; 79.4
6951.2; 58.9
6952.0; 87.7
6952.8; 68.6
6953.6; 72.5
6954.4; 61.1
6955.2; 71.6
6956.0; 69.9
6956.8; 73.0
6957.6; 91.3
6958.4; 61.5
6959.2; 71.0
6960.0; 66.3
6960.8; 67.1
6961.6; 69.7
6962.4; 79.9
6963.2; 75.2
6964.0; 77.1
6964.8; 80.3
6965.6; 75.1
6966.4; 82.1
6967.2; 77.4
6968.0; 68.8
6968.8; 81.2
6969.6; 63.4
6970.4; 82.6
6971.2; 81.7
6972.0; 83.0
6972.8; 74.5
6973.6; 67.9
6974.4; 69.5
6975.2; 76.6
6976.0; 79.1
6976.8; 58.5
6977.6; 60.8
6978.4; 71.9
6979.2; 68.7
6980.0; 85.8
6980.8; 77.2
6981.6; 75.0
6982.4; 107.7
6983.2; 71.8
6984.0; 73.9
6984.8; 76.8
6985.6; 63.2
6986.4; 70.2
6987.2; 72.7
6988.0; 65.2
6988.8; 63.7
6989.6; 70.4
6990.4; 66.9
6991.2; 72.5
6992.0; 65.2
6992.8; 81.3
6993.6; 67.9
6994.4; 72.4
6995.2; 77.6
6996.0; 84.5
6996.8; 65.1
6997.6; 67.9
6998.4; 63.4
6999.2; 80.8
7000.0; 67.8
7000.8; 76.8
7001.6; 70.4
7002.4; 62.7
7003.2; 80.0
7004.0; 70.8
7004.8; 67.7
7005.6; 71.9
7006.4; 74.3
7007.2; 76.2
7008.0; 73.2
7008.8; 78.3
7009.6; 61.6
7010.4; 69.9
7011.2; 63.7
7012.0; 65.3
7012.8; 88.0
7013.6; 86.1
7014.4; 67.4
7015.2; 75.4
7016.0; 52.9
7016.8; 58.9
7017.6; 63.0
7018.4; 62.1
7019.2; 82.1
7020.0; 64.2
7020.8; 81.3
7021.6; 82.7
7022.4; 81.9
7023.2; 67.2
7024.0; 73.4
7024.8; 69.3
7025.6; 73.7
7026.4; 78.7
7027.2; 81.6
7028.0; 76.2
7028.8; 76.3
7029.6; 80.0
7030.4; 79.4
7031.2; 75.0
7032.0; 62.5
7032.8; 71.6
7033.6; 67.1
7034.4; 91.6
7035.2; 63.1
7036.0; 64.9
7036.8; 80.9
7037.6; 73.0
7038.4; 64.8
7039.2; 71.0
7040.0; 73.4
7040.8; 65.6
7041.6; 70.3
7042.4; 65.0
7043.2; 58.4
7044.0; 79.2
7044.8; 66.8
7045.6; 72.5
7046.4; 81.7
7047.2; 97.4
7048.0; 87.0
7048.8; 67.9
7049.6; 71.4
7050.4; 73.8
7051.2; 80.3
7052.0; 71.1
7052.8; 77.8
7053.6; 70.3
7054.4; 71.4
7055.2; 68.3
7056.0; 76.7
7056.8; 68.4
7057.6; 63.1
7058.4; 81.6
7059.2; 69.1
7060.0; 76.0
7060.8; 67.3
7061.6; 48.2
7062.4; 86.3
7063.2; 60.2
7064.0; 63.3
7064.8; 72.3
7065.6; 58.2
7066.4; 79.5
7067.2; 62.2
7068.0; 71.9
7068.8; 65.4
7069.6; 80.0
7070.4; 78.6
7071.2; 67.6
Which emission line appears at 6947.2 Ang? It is [N II]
